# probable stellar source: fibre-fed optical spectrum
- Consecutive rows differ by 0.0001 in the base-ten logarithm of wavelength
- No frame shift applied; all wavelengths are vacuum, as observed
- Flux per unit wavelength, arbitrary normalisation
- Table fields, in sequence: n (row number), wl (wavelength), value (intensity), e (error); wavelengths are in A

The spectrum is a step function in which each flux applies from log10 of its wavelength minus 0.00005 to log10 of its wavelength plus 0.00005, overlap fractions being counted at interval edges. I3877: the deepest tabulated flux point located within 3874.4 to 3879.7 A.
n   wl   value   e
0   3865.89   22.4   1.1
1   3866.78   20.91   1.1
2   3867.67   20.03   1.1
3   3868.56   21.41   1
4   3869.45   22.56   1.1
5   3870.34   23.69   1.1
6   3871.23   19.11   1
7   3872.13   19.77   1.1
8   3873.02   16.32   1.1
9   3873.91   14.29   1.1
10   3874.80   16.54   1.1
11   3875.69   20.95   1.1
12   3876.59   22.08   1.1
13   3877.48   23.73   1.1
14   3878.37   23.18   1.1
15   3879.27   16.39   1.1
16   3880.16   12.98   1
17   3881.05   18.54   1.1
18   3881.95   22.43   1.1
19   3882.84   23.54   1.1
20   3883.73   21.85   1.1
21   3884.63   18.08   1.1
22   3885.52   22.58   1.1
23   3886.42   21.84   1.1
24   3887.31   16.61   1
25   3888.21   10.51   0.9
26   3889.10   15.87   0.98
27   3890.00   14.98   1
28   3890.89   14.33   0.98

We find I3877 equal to 16.39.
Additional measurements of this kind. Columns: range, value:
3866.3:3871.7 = 19.11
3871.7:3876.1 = 14.29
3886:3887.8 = 16.61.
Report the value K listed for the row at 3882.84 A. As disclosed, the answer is 23.54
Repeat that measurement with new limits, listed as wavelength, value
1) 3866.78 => 20.91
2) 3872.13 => 19.77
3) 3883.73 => 21.85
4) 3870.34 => 23.69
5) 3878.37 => 23.18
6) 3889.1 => 15.87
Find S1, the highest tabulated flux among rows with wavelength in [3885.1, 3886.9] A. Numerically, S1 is 22.58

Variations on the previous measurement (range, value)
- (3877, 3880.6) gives 23.73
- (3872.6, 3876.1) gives 20.95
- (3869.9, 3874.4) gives 23.69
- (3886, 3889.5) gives 21.84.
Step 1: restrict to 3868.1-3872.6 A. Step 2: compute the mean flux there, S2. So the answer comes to 21.3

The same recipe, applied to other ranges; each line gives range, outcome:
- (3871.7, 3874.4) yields 16.8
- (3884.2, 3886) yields 20.4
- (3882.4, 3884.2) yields 22.6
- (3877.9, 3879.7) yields 19.8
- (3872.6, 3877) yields 18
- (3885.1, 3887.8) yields 20.1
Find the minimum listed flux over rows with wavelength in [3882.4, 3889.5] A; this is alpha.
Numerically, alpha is 10.51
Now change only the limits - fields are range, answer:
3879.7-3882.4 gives 12.98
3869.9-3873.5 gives 16.32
